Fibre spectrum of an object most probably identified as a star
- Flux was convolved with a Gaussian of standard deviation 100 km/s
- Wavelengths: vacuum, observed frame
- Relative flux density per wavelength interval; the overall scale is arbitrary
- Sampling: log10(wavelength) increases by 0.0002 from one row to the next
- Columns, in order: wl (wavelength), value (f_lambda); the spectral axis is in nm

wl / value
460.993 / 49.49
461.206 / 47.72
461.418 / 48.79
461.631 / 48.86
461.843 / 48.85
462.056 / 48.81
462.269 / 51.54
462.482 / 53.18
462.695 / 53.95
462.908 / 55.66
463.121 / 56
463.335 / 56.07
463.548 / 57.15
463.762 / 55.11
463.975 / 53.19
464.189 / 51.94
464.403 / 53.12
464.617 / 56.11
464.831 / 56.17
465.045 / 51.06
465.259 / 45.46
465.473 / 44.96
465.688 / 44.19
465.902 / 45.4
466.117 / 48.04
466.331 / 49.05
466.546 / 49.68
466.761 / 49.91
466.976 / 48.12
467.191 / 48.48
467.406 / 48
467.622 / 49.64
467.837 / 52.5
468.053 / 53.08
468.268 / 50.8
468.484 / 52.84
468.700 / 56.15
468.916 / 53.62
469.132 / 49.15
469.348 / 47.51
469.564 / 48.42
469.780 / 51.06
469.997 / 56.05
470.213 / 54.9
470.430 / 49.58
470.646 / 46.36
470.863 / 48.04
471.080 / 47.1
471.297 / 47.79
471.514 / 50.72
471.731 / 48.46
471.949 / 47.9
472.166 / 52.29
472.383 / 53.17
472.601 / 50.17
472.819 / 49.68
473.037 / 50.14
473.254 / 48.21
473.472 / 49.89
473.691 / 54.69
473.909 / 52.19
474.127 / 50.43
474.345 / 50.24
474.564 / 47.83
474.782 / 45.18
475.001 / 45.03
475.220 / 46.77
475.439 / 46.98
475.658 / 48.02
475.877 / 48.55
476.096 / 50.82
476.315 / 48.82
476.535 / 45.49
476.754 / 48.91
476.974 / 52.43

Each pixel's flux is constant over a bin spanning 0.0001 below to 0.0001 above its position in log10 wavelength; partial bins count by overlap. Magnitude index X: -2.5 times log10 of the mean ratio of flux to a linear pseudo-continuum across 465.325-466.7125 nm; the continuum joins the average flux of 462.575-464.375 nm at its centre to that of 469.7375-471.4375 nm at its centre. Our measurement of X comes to 0.133 mag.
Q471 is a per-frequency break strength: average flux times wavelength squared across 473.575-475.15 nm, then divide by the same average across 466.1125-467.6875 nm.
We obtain 1.04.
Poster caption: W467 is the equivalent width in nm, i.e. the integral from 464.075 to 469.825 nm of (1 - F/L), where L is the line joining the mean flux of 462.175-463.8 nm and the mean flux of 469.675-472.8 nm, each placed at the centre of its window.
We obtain 0.267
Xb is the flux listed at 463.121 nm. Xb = 56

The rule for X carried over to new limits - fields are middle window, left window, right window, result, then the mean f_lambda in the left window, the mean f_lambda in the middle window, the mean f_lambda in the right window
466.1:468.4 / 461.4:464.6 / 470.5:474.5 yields 0.04 mag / 53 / 49.9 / 49.8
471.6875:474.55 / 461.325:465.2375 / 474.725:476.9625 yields -0.04 mag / 52.9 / 50.5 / 47.7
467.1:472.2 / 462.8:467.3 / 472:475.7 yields 0.00 mag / 51.2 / 50.4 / 49.5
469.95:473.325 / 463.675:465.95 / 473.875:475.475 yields -0.03 mag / 50.7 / 50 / 47.9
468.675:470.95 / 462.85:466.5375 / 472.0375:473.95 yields 0.01 mag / 51.6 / 50.8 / 51.1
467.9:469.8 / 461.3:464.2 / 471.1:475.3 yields -0.01 mag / 52.8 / 51.4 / 49.5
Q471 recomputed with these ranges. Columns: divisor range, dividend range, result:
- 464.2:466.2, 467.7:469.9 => 1.06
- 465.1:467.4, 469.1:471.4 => 1.06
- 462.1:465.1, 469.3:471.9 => 0.94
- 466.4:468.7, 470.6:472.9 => 0.99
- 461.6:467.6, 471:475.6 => 1.00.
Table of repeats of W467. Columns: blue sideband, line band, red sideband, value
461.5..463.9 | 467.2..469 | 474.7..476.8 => -0.04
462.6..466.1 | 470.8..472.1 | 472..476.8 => 0.04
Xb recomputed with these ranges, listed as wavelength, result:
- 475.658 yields 48.02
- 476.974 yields 52.43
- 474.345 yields 50.24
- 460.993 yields 49.49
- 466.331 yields 49.05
